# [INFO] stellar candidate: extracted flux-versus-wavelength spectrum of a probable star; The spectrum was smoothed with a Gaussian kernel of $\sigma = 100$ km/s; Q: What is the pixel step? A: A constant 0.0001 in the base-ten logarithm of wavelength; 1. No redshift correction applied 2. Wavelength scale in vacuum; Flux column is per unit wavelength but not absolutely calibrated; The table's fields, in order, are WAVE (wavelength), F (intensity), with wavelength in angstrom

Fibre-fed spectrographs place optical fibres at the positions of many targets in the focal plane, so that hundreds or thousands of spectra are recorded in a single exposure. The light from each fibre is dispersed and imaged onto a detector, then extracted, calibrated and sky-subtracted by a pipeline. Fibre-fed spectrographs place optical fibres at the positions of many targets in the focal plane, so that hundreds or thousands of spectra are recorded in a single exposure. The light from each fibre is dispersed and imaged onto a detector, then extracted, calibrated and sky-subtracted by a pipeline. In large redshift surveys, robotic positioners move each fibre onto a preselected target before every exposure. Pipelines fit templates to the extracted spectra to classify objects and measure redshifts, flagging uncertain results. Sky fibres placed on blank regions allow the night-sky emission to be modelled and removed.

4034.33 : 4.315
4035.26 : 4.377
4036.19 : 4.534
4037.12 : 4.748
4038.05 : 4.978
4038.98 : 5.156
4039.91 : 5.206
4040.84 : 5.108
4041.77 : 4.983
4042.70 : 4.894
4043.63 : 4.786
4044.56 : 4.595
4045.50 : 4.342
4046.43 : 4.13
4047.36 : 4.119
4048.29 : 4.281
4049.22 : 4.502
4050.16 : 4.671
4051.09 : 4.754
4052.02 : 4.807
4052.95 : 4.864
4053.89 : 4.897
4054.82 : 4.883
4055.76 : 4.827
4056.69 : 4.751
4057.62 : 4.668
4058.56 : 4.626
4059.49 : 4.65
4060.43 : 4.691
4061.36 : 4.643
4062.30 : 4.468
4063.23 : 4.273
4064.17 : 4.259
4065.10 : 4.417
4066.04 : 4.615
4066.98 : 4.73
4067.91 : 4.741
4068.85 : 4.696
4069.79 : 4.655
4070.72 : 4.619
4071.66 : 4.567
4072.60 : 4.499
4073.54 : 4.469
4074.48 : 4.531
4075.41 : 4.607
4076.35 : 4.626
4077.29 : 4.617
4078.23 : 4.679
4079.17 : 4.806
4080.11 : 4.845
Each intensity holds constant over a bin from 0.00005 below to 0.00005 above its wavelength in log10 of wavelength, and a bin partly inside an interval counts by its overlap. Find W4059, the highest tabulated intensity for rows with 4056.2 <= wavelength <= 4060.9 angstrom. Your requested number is 4.751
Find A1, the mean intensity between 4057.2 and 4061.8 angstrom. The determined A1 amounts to 4.65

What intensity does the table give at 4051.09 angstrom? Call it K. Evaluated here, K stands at 4.754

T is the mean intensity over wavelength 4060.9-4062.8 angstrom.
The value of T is 4.55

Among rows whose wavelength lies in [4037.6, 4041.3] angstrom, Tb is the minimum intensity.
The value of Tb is 4.978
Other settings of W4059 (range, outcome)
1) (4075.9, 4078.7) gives 4.679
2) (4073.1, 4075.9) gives 4.607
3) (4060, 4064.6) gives 4.691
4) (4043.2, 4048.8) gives 4.786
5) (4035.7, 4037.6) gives 4.748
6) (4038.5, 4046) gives 5.206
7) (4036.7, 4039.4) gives 5.156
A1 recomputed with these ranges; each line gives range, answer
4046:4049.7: 4.26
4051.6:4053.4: 4.84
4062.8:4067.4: 4.45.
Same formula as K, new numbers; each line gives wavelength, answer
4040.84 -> 5.108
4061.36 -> 4.643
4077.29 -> 4.617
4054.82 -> 4.883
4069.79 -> 4.655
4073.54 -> 4.469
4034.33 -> 4.315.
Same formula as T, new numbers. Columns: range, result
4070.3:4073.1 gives 4.55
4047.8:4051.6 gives 4.56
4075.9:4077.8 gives 4.62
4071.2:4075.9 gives 4.54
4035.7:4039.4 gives 4.85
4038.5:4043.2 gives 5.07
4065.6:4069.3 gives 4.7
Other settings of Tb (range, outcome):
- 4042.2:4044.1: 4.786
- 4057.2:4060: 4.626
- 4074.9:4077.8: 4.607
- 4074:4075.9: 4.531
